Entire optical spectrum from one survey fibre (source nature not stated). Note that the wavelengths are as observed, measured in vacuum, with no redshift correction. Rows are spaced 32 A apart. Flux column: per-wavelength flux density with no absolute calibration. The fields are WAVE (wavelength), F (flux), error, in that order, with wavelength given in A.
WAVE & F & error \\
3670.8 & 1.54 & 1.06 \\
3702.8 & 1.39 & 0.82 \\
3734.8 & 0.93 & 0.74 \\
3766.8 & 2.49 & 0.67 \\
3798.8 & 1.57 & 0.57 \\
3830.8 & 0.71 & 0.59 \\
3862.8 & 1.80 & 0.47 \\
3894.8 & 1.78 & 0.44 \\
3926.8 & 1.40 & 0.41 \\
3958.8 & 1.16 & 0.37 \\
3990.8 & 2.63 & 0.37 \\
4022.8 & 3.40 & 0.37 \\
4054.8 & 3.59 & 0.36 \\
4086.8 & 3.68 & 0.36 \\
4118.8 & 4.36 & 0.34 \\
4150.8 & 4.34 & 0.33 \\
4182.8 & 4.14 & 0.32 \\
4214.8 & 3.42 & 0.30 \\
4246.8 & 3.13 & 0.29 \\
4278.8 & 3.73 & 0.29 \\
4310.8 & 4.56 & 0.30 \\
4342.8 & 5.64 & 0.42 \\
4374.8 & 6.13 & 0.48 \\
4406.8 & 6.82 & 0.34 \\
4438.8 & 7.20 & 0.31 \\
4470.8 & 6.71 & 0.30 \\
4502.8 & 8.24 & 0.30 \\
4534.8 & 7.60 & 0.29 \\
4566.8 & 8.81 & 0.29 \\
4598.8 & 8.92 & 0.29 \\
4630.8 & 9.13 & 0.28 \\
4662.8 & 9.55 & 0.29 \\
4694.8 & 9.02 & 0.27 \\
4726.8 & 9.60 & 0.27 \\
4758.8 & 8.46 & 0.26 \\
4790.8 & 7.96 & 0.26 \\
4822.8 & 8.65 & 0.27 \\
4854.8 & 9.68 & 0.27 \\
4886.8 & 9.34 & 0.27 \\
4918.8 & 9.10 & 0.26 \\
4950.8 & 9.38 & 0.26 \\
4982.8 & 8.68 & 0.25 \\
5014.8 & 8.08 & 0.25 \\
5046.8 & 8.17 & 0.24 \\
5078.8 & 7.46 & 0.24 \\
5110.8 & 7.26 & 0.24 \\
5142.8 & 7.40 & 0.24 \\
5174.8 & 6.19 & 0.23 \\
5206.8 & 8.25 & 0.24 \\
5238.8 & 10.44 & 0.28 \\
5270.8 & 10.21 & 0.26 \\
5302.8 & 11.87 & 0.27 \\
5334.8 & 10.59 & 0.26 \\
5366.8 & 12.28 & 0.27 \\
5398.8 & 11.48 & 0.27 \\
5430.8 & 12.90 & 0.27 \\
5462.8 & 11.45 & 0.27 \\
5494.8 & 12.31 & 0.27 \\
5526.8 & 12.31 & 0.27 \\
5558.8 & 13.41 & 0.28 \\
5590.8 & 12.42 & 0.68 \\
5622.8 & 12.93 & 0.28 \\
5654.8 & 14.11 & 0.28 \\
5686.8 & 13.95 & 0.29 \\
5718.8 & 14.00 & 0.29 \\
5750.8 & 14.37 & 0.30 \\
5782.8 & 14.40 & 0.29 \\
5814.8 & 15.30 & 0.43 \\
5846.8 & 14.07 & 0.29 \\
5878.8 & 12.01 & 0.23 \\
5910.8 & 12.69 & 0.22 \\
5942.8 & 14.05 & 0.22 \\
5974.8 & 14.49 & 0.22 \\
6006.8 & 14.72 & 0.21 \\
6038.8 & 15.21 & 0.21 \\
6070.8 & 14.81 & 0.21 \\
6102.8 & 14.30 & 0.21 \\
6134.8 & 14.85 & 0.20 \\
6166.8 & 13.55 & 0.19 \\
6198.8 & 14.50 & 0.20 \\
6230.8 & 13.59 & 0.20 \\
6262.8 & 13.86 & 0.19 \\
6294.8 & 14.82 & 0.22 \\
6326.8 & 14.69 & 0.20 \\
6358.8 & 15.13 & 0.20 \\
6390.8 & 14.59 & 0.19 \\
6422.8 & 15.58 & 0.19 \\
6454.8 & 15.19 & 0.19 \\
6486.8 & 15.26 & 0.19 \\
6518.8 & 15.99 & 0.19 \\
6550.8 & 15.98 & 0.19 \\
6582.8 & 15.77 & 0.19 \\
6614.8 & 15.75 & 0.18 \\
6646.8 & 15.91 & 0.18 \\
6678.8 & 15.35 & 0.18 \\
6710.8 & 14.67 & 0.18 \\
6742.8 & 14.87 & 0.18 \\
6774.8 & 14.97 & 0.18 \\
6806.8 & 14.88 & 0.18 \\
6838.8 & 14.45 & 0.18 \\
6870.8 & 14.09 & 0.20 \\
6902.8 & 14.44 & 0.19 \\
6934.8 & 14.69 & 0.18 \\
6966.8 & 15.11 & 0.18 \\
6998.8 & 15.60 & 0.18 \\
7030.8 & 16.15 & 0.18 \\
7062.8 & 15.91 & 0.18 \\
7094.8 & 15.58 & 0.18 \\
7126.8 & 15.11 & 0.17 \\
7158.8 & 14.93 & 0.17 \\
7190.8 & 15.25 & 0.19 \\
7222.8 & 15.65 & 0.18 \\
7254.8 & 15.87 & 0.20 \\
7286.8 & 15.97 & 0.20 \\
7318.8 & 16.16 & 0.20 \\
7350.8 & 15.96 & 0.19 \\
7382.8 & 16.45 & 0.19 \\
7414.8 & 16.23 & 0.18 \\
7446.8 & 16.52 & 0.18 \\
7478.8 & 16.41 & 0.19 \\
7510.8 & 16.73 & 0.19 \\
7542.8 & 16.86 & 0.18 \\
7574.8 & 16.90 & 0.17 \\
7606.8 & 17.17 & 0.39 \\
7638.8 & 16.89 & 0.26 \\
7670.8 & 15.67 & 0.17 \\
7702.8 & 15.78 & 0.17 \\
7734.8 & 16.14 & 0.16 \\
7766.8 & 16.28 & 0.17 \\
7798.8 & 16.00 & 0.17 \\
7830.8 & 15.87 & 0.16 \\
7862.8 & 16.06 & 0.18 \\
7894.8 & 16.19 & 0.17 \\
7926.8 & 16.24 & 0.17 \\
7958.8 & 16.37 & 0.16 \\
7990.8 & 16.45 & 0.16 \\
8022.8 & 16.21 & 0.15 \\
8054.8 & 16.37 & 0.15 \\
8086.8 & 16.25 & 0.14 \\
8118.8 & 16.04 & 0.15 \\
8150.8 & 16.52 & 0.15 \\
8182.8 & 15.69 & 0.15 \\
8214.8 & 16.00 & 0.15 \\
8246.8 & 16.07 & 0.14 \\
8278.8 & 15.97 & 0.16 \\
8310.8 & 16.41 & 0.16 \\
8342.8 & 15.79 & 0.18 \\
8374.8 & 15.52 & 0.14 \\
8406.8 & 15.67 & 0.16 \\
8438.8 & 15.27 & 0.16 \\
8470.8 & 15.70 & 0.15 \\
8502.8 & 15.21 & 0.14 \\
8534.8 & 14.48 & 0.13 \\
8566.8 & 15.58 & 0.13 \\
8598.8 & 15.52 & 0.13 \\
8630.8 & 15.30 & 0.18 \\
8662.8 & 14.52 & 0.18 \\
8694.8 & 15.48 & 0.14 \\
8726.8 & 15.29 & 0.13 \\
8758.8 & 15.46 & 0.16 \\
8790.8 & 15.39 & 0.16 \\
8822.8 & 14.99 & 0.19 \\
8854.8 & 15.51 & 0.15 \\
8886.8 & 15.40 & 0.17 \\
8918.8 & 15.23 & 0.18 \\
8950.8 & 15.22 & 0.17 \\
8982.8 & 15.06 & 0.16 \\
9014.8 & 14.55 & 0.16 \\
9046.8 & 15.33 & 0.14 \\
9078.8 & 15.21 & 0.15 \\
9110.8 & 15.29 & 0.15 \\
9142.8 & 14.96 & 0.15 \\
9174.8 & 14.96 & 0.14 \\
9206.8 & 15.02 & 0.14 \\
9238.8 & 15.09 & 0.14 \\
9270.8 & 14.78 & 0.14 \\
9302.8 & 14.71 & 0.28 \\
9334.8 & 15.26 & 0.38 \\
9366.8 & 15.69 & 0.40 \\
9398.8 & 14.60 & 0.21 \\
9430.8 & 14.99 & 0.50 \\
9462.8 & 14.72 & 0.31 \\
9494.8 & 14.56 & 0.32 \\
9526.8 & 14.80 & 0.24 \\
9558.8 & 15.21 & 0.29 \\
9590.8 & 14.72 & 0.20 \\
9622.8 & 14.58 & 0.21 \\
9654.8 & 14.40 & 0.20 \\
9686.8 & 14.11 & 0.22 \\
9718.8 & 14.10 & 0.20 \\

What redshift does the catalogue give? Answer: 0.00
